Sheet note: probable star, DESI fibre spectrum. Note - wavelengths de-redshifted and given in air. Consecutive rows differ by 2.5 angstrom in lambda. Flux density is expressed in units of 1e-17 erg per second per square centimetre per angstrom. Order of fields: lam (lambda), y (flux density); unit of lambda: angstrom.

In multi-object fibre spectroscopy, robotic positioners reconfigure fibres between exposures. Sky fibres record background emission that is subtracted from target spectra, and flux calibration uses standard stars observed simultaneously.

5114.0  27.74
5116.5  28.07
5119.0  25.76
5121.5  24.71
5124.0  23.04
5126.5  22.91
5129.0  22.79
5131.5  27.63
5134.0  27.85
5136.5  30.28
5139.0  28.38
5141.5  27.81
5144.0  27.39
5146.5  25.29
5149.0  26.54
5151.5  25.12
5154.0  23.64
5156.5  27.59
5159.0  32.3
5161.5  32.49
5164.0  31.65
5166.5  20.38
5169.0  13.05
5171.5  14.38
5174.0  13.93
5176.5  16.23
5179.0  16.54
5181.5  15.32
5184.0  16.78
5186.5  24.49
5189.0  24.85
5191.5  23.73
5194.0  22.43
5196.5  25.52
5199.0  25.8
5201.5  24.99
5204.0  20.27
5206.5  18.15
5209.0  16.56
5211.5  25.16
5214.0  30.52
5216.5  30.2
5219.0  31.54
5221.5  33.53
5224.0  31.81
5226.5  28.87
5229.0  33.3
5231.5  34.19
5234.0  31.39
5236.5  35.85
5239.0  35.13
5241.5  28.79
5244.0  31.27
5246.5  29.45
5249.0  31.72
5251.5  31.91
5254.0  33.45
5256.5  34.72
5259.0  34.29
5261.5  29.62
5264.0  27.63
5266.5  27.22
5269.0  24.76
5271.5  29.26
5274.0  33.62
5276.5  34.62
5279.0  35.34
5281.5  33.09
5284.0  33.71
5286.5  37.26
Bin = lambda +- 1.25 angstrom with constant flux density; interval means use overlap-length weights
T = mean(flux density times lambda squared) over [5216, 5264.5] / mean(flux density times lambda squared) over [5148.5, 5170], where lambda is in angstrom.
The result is 1.27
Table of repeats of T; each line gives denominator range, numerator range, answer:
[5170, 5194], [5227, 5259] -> 1.79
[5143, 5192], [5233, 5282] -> 1.45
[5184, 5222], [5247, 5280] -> 1.30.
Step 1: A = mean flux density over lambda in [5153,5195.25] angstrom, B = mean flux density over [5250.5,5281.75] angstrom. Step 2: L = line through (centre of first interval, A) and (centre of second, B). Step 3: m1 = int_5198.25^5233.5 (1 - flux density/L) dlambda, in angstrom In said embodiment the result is -1.8 angstrom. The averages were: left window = 21.7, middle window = 27.6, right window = 31.4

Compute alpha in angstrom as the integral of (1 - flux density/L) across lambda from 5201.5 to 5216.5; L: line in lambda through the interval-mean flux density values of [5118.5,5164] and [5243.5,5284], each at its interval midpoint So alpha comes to 3.3 angstrom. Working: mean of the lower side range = 26.9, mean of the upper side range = 31.4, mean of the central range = 23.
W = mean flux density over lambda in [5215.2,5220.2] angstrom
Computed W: 30.9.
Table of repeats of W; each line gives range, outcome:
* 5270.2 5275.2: 31.4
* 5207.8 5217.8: 25.7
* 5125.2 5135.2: 25.3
